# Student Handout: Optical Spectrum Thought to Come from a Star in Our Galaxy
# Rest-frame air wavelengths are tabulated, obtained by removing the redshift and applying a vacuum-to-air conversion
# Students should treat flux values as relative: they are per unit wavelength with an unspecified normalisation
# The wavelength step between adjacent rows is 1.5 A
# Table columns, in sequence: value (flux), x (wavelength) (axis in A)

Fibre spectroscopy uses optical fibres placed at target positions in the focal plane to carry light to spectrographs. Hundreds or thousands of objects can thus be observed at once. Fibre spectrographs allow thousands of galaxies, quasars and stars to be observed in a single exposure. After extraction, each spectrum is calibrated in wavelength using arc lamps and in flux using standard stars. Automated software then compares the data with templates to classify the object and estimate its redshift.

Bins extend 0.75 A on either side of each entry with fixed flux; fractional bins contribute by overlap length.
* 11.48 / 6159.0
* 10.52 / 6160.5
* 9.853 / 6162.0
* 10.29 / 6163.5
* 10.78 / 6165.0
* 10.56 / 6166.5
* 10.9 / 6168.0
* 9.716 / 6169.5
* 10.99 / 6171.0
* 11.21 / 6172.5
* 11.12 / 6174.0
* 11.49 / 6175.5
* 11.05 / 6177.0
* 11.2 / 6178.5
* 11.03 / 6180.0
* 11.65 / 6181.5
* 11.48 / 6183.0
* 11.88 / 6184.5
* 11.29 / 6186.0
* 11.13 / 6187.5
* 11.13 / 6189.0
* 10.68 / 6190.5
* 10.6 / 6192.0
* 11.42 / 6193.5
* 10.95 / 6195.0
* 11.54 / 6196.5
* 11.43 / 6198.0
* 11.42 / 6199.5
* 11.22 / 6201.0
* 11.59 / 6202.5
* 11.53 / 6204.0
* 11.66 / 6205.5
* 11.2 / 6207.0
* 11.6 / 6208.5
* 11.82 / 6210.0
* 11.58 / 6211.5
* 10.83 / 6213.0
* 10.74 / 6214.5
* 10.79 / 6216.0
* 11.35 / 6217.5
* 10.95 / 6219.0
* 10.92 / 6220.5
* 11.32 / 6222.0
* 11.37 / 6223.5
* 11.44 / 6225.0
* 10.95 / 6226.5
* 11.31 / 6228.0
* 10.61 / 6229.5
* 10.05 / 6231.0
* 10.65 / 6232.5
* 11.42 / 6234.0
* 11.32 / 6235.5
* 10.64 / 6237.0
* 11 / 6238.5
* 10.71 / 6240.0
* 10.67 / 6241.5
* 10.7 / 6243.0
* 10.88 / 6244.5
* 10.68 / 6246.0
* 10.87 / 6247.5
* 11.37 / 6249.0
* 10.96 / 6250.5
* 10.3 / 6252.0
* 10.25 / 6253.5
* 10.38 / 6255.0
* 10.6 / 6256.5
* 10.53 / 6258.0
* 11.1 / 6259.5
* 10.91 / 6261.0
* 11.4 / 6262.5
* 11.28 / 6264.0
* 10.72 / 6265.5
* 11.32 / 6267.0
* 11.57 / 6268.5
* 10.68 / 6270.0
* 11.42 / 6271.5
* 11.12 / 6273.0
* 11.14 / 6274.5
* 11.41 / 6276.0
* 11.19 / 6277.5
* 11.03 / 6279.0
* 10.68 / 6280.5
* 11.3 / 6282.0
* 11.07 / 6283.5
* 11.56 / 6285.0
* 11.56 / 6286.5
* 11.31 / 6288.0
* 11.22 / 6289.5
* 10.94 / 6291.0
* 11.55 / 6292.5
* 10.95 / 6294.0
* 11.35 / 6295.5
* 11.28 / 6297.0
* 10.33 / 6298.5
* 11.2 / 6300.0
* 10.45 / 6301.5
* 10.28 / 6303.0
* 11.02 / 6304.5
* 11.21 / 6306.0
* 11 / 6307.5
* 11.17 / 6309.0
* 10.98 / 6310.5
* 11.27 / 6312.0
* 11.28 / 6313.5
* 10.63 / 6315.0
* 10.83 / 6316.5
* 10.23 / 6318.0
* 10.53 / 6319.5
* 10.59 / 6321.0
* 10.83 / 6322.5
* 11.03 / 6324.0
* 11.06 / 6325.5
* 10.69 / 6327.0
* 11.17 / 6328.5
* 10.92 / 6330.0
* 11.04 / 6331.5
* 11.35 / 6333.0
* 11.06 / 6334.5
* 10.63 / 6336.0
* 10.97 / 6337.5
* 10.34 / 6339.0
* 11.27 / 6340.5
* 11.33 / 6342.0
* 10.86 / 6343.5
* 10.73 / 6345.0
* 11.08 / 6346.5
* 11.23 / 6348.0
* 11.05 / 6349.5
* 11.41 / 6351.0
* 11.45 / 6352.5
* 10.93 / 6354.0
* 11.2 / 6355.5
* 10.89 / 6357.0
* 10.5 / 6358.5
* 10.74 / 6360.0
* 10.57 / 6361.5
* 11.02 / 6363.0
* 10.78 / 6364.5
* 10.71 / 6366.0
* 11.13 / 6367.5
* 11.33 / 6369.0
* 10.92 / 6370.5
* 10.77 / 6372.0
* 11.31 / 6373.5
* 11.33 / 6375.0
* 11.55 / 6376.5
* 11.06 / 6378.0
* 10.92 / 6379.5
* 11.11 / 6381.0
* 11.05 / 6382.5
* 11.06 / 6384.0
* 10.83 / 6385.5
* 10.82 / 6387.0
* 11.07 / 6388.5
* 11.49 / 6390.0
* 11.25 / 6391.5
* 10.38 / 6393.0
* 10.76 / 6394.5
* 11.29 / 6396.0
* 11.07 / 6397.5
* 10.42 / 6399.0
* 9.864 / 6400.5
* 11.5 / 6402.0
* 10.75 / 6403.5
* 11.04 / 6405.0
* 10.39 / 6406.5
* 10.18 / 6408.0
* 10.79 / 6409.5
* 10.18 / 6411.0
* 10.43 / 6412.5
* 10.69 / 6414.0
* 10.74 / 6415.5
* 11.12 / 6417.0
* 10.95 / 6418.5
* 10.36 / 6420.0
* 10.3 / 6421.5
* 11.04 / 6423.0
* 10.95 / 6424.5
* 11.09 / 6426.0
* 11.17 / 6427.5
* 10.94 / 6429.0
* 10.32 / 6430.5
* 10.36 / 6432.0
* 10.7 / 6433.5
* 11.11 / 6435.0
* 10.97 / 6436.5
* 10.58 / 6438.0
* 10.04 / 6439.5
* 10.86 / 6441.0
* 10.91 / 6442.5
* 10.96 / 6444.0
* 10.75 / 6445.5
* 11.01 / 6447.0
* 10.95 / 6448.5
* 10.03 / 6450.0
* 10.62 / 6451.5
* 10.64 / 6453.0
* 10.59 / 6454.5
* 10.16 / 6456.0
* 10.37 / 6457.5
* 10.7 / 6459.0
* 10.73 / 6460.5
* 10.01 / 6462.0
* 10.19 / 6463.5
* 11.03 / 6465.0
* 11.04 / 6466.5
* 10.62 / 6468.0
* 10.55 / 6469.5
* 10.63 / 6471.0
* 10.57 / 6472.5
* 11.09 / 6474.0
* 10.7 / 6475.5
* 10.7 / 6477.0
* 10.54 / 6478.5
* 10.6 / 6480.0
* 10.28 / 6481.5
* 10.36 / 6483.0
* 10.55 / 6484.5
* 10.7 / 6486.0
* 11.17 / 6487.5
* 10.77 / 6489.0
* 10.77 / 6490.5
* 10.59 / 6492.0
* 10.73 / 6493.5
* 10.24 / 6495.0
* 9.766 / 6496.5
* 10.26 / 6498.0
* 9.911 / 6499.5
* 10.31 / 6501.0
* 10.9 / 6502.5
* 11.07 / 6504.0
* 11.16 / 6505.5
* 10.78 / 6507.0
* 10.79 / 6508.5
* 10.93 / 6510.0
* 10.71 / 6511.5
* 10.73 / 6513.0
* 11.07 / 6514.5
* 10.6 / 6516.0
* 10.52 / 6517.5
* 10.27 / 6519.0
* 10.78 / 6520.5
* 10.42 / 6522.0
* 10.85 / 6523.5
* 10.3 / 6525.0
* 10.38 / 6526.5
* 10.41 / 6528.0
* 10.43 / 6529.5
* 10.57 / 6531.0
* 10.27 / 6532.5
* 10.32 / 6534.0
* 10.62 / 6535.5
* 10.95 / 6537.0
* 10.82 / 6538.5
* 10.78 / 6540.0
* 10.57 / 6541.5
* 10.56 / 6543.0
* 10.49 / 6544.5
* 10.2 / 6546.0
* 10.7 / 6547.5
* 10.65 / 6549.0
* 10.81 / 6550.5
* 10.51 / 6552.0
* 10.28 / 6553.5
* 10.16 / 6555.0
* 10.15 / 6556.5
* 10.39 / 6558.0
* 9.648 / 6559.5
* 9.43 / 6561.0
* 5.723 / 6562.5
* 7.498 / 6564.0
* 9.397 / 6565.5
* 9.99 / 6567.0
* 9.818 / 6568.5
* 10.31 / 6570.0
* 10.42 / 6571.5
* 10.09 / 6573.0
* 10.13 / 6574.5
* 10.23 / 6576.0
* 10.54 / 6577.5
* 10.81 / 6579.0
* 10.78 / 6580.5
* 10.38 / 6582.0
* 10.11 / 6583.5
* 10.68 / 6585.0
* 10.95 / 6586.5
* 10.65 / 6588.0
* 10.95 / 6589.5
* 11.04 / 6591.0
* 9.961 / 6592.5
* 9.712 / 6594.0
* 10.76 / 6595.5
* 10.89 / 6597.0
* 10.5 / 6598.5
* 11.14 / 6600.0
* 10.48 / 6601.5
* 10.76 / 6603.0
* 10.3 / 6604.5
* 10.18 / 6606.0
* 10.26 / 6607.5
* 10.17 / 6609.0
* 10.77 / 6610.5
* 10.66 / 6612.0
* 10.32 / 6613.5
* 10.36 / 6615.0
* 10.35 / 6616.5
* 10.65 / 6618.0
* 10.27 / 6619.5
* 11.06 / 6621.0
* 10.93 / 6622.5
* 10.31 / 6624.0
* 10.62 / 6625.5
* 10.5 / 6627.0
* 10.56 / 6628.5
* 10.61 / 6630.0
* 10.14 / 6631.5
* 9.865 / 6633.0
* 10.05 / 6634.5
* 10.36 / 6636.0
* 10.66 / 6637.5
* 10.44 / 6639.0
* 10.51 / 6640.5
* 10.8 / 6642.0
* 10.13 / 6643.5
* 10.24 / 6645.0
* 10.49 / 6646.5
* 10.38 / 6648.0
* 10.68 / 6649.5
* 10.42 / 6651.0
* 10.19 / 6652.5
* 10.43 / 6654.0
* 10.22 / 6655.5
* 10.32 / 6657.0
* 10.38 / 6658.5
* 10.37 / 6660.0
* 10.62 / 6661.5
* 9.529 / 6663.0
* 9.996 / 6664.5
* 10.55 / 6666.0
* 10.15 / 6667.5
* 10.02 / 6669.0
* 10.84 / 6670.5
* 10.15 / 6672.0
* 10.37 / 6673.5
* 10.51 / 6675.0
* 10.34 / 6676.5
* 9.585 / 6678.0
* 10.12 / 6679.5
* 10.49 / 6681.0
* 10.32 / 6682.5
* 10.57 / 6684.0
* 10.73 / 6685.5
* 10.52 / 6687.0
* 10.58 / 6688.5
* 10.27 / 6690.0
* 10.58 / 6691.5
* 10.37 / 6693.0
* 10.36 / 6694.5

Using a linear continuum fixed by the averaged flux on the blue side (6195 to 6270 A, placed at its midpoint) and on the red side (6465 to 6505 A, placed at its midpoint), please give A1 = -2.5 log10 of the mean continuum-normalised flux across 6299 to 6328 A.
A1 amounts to 0.005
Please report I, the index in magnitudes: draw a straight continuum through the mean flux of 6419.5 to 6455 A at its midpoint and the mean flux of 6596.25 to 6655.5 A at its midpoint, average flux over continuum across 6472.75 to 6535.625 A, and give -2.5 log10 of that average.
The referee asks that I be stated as 0.004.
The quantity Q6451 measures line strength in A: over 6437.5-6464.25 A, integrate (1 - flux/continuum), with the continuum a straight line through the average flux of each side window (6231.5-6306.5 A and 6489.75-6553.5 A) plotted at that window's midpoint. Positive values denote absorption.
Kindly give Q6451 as 0.3 A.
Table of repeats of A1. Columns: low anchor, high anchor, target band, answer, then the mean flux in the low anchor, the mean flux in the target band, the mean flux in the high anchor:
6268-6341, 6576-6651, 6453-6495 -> 0.01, 11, 10.6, 10.5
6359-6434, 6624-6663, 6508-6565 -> 0.03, 10.9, 10.3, 10.4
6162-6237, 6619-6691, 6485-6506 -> 0.00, 11.1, 10.6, 10.4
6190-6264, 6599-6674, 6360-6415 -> -0.01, 11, 10.9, 10.4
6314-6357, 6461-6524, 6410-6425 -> 0.01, 10.9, 10.7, 10.6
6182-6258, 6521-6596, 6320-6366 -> -0.02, 11.1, 11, 10.3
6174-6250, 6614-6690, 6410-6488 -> 0.01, 11.1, 10.7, 10.4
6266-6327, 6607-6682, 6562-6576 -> 0.12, 11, 9.38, 10.4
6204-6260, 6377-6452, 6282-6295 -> -0.04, 11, 11.3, 10.8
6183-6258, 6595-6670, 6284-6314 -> -0.02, 11.1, 11.1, 10.4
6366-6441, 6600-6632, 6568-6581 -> 0.02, 10.8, 10.3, 10.5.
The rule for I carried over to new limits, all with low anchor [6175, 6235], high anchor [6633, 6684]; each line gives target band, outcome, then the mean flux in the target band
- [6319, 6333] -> 0.006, 10.9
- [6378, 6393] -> -0.018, 11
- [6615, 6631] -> -0.019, 10.6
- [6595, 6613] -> -0.014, 10.6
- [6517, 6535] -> 0.012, 10.5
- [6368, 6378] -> -0.031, 11.2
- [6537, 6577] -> 0.054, 10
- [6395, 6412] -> 0.014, 10.7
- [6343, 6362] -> -0.006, 11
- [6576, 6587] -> -0.011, 10.6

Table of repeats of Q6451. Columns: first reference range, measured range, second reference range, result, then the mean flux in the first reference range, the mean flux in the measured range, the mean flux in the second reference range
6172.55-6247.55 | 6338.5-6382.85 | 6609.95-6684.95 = -0.58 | 11.1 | 11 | 10.4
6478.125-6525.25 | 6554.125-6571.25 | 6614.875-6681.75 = 1.88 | 10.6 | 9.36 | 10.4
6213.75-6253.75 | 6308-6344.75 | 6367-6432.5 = -0.11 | 10.9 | 10.9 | 10.9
